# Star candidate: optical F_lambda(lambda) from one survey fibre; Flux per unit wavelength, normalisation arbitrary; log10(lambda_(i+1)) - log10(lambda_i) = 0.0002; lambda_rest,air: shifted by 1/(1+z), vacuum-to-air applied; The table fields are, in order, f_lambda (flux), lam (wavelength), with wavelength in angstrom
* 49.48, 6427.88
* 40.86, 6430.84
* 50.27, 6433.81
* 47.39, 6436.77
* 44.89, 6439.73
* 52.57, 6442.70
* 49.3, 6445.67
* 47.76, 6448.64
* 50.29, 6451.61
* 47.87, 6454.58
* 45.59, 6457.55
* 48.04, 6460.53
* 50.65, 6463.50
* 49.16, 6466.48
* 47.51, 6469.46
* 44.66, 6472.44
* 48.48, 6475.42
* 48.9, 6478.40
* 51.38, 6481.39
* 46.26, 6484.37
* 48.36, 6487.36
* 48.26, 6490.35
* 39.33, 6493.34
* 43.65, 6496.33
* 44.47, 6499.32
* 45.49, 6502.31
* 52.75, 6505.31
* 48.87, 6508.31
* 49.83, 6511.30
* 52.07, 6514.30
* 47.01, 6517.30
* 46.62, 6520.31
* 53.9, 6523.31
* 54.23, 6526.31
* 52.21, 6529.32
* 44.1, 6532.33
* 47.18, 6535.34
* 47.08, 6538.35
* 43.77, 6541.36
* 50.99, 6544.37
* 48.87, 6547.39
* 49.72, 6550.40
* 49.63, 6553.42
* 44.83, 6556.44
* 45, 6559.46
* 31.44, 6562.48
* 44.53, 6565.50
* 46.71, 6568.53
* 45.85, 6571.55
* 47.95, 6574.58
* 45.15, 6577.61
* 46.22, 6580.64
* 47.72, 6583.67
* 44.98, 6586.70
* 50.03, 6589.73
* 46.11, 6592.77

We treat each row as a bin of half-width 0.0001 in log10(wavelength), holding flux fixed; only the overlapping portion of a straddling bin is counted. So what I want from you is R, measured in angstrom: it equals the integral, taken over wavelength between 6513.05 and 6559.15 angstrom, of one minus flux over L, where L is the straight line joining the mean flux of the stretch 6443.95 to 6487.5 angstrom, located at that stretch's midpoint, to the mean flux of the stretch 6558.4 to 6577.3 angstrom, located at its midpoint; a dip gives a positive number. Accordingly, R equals -3.7 angstrom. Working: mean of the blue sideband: 48.3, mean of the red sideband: 43.6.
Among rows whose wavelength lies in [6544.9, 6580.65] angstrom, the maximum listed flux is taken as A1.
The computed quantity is 49.72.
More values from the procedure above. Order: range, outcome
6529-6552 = 52.21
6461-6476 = 50.65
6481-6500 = 51.38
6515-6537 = 54.23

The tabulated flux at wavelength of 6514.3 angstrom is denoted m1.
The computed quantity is 52.07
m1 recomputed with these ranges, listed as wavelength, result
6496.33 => 43.65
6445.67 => 49.3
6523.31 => 53.9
